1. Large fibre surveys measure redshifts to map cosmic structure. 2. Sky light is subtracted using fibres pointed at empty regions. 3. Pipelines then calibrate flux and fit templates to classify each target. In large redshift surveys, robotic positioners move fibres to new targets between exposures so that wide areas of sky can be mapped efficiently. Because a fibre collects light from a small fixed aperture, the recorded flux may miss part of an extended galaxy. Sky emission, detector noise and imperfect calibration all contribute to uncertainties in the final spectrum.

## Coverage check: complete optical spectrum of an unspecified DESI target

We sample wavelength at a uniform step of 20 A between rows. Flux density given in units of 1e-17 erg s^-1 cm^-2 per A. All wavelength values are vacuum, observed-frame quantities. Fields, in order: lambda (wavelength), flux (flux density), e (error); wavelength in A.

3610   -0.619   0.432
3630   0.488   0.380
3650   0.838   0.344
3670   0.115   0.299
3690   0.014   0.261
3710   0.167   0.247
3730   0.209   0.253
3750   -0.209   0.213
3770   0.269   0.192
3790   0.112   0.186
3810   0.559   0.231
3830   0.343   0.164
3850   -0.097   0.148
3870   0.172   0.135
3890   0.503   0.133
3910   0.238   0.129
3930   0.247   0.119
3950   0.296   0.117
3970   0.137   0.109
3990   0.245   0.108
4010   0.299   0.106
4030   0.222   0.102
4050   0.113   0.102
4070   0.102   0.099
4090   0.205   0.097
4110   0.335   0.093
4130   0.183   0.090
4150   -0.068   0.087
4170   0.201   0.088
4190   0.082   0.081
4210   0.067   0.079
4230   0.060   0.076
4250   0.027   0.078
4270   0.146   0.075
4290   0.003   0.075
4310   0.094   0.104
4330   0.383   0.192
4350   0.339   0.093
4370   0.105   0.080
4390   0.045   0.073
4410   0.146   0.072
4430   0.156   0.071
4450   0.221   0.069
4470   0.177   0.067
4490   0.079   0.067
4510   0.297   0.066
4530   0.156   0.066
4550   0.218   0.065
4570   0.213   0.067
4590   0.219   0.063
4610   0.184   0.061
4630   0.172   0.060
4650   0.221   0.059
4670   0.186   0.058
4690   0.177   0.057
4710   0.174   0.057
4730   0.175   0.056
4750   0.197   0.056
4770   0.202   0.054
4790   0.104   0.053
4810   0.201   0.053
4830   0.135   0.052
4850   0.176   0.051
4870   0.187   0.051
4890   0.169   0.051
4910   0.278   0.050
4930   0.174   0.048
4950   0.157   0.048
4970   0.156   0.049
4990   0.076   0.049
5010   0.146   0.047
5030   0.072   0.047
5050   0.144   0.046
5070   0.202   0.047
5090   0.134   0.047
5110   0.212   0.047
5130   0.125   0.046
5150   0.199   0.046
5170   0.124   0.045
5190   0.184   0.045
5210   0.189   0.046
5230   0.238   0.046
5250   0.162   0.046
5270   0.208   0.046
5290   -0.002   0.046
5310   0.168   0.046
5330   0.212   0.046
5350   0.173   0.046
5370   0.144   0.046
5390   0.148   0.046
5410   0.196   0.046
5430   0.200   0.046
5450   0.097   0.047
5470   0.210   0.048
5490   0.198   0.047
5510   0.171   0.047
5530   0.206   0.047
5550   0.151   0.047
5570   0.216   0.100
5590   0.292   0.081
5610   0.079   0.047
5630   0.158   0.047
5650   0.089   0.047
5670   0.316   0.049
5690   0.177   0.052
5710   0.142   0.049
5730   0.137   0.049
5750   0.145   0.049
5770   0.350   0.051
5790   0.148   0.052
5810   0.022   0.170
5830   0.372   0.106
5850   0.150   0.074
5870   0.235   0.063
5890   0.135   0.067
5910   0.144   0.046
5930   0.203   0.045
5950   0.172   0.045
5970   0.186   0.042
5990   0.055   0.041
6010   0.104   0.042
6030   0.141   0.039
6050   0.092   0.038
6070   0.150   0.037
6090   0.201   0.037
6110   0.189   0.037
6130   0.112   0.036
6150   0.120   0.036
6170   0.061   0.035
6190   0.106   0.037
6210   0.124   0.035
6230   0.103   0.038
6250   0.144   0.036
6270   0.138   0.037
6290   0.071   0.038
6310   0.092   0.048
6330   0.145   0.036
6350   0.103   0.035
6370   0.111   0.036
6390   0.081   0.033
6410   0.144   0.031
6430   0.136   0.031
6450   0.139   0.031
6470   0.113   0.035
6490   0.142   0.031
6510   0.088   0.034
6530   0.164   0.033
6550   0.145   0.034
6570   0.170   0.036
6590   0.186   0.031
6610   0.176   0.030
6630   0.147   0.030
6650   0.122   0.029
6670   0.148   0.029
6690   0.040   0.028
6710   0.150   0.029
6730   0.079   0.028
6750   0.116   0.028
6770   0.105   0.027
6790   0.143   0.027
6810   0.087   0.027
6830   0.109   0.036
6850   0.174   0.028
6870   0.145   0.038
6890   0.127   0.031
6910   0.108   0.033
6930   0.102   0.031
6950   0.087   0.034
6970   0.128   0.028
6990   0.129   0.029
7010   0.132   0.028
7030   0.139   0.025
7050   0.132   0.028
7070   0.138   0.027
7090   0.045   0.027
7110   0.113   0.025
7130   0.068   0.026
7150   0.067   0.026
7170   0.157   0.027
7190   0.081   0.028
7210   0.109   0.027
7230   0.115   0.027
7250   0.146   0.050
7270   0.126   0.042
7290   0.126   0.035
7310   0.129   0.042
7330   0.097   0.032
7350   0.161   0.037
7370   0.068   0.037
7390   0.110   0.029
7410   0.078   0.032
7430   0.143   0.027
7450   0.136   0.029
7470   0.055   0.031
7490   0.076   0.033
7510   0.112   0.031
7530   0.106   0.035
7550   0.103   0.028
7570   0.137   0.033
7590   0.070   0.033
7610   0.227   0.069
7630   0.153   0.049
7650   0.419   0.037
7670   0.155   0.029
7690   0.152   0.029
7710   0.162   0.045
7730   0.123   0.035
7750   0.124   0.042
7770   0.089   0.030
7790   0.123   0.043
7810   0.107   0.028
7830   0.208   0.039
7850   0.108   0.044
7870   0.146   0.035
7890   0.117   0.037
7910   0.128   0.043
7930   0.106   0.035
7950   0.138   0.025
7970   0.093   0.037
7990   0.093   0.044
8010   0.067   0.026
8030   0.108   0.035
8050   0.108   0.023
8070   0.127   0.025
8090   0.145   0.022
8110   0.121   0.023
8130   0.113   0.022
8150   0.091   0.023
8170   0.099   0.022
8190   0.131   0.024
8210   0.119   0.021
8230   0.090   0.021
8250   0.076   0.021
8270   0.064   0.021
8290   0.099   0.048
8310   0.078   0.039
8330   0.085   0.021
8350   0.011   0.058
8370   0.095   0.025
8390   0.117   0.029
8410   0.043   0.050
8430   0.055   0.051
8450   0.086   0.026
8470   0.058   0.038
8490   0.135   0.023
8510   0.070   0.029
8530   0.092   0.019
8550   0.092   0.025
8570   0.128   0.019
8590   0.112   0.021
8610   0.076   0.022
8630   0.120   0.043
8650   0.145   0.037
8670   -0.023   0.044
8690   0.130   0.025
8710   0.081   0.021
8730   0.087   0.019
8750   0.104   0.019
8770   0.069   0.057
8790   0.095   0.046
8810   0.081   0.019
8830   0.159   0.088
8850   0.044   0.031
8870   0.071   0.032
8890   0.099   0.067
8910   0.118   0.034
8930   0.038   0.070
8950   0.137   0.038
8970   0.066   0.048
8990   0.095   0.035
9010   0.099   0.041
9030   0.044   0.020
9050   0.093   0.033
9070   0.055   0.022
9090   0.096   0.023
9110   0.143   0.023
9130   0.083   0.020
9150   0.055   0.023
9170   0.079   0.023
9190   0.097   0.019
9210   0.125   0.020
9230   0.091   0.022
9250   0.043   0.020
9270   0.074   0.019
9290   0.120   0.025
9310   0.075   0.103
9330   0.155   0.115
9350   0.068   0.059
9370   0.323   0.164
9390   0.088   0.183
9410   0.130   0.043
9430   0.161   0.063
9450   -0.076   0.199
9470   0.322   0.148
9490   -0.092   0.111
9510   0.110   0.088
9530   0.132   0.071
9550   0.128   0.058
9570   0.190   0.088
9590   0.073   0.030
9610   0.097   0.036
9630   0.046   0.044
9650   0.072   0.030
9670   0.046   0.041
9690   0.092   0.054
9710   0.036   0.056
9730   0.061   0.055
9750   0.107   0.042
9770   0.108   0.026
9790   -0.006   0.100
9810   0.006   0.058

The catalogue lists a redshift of 0.16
